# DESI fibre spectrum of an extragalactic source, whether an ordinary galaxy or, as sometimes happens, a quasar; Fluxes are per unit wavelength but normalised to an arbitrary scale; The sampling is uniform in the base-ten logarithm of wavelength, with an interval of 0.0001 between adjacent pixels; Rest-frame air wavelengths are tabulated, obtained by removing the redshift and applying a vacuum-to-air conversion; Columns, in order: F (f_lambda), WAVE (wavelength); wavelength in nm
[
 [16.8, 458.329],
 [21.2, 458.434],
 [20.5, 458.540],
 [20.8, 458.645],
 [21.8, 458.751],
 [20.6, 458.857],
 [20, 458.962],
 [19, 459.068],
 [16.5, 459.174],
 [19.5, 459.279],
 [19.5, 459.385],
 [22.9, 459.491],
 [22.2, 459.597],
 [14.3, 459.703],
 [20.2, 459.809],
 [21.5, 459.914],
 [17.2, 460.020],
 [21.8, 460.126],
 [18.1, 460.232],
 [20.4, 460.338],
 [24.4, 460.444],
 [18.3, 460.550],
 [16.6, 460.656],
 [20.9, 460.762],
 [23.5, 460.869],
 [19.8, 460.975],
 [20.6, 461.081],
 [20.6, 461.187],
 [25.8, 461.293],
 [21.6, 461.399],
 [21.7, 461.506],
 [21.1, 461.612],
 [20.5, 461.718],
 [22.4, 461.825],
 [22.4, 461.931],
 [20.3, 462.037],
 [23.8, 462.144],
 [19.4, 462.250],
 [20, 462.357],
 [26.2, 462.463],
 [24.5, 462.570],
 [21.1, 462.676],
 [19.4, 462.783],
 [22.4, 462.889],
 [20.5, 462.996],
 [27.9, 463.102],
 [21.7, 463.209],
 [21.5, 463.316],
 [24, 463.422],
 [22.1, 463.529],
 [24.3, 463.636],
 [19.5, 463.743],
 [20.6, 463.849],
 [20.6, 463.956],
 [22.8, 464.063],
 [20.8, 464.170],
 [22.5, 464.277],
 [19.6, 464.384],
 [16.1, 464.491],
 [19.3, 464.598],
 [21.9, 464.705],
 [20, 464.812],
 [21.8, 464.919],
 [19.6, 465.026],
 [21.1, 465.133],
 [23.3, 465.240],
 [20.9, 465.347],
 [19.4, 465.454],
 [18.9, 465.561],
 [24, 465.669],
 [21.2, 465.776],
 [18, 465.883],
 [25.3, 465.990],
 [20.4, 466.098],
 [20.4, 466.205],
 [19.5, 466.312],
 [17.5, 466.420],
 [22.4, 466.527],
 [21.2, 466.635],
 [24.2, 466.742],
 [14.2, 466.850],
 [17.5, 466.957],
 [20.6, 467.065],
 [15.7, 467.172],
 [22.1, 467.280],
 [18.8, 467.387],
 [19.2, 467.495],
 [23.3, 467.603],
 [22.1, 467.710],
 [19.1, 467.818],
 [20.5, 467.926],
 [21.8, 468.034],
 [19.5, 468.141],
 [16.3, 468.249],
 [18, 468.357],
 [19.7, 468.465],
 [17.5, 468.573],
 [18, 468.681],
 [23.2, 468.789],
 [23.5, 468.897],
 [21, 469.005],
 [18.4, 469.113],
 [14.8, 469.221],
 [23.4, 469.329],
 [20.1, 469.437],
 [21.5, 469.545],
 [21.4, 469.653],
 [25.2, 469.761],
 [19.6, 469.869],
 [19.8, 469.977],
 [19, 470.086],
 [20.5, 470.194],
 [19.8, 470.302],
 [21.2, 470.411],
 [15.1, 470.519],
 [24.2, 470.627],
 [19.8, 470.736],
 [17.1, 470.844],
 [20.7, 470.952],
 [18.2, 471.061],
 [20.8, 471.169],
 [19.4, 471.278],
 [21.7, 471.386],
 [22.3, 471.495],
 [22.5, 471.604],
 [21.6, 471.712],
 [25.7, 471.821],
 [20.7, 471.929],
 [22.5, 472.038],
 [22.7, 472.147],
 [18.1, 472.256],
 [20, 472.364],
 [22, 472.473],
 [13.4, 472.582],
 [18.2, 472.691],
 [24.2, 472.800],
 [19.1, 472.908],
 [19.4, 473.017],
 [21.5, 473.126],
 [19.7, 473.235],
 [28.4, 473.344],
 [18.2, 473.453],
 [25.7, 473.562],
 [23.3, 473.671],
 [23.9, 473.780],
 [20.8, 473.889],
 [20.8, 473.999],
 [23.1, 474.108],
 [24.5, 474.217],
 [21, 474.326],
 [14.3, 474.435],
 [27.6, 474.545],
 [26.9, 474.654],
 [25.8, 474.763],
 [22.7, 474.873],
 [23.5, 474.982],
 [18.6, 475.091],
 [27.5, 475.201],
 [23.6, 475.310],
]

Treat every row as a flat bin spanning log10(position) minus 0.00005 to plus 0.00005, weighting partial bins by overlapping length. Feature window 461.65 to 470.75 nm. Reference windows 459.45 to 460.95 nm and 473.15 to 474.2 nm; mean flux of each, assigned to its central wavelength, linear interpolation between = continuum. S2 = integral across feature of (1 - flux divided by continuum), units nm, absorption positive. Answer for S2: 0.21 nm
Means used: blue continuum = 20.1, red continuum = 22.7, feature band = 20.7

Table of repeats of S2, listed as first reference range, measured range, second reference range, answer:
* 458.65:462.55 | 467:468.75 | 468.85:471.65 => 0.082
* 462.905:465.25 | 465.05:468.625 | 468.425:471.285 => 0.119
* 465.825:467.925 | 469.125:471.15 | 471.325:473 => 0.055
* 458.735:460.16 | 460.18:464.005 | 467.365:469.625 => -0.353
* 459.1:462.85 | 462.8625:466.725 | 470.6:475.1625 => -0.029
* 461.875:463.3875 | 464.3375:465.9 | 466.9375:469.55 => 0.057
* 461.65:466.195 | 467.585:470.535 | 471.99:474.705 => 0.188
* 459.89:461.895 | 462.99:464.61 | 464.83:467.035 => -0.070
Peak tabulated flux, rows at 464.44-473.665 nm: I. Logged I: 28.4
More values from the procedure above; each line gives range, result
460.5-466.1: 27.9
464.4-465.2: 21.9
